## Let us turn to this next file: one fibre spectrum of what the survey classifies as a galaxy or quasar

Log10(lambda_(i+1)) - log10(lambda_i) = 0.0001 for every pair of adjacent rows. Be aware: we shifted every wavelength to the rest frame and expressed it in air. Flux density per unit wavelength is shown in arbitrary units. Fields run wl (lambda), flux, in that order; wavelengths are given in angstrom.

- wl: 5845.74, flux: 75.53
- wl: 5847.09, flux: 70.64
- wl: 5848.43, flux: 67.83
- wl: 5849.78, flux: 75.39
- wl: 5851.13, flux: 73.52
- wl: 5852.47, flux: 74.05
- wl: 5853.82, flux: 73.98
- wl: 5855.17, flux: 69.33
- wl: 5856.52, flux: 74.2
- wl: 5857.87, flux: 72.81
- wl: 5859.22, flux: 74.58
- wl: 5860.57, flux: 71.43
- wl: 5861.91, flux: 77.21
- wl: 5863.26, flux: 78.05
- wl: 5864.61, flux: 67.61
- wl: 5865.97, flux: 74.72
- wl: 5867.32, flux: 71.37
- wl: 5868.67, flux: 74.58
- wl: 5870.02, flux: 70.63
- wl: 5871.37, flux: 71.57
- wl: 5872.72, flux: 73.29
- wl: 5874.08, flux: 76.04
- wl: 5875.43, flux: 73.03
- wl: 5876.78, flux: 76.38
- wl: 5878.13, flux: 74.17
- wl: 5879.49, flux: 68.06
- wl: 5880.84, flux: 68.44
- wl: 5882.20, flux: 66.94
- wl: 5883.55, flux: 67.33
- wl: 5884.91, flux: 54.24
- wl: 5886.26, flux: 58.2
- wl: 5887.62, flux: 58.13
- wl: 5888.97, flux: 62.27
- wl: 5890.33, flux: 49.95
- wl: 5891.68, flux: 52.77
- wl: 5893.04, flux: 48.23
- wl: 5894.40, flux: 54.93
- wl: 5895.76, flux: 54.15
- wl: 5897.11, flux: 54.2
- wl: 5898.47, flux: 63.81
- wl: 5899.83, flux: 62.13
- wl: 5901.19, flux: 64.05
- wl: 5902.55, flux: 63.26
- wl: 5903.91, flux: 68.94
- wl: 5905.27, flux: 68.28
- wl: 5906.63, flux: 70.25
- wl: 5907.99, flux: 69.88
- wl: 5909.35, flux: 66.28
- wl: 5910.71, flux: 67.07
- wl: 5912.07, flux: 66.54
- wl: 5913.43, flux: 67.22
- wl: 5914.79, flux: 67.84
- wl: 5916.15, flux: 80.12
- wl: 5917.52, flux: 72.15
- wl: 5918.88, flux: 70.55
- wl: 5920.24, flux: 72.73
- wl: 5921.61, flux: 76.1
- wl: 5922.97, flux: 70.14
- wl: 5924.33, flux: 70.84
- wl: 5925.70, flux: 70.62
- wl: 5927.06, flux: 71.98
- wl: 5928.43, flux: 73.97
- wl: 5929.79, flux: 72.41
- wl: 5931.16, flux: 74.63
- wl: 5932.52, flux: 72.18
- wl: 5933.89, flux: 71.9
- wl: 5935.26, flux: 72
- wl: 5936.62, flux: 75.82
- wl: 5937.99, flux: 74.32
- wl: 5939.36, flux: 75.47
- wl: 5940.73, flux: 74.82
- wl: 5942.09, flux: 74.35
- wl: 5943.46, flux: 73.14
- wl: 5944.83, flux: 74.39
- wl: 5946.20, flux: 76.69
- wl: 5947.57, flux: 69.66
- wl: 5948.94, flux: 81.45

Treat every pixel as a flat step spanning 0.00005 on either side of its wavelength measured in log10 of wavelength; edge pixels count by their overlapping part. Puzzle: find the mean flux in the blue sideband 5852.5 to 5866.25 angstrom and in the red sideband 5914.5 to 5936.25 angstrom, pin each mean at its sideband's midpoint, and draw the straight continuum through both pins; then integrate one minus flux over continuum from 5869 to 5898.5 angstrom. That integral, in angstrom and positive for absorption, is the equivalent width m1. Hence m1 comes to 3.8 angstrom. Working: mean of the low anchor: 73.3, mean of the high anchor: 72.6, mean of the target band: 63.6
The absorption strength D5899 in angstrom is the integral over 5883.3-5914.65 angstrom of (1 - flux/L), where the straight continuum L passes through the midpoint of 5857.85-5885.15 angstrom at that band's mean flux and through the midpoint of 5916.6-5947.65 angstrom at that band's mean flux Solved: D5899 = 4.8 angstrom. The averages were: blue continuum 71.8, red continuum 73.2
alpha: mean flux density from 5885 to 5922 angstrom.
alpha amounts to 63.8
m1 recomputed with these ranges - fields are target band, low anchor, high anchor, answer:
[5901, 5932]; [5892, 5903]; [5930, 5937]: -2.2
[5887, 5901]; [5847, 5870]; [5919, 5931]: 3.1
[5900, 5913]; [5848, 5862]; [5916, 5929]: 1.0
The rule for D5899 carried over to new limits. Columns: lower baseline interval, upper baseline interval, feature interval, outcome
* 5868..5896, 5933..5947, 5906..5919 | -0.02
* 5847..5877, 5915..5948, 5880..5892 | 2.15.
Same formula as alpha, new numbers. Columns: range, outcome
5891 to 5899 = 54.5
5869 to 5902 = 63.6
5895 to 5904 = 61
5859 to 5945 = 68.7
